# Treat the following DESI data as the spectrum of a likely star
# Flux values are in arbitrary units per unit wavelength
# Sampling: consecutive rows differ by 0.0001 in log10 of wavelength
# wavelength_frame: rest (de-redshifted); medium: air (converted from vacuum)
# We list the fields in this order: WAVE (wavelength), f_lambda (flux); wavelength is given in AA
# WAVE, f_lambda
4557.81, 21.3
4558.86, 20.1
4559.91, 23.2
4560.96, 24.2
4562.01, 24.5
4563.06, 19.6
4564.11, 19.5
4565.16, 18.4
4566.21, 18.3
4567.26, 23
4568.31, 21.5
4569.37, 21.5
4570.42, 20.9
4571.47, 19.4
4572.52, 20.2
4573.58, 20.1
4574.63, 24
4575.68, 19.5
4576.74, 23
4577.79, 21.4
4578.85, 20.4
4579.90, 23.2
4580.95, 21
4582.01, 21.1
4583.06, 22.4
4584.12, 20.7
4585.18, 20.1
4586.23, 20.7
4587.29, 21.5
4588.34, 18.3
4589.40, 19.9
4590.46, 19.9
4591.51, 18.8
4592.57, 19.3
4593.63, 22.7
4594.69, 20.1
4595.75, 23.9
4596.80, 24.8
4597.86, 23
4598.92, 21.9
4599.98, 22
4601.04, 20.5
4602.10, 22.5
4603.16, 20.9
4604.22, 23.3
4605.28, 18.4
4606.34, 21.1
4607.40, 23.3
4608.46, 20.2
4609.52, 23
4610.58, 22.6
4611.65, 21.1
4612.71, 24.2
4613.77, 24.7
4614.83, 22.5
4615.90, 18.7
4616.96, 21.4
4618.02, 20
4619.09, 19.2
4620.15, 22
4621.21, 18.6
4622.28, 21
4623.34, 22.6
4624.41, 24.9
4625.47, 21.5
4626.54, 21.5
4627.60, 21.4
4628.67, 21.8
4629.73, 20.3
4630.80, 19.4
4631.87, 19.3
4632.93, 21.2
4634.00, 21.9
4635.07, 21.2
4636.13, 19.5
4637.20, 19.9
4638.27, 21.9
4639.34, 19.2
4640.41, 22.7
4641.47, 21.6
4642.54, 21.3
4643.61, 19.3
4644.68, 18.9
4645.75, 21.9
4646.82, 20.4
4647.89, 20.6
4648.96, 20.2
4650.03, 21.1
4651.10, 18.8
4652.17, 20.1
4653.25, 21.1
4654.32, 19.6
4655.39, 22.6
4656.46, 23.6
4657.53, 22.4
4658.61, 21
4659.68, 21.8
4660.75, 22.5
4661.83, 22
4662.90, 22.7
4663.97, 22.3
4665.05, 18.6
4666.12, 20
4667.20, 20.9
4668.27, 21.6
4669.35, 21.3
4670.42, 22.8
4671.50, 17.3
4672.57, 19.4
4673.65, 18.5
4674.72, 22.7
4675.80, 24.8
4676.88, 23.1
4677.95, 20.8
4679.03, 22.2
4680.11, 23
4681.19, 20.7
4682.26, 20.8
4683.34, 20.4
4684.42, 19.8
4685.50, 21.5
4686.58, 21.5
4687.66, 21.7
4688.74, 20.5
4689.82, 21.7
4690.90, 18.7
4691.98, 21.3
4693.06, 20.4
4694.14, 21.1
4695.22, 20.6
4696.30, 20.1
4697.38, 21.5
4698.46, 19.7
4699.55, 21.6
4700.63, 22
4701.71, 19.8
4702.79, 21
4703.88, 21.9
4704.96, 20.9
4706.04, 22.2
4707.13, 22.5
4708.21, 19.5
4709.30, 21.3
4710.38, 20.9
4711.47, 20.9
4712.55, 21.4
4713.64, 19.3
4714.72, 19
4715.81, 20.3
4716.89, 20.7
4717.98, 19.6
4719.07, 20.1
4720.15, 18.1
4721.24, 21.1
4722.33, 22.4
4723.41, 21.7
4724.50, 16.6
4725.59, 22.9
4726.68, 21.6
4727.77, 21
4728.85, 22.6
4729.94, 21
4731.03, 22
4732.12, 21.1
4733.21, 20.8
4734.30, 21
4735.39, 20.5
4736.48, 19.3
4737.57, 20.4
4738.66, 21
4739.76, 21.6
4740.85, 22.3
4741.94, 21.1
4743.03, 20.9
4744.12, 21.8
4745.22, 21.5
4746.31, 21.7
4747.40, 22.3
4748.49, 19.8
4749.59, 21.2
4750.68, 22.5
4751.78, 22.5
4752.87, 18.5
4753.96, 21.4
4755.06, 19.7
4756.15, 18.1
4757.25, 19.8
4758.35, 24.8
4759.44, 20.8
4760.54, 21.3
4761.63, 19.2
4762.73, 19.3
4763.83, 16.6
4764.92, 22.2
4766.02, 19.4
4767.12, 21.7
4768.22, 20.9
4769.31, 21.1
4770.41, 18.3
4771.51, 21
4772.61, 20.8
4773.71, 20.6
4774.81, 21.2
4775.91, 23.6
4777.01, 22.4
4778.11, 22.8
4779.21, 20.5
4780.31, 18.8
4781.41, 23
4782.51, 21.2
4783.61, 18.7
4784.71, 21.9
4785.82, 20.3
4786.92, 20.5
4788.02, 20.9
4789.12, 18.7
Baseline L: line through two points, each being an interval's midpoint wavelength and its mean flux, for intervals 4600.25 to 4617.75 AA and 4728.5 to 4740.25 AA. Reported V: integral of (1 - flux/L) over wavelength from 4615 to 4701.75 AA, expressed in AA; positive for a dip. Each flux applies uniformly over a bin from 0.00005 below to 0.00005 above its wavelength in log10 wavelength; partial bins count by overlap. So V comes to 1.84 AA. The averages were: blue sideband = 21.8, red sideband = 21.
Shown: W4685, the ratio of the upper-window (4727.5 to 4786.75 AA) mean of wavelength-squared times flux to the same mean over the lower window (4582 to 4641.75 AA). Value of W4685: 1.05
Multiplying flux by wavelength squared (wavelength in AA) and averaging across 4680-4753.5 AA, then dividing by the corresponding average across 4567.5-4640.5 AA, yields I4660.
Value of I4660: 1.03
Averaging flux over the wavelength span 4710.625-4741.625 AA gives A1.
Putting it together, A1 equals 20.7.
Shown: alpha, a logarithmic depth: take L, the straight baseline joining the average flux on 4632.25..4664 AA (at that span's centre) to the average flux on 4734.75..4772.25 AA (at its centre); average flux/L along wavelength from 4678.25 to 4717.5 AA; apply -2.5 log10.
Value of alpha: 0.00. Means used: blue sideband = 21.1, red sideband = 20.7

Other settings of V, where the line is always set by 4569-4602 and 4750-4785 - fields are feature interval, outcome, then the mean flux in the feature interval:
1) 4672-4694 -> -0.2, 21.2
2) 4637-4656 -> 0.4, 20.6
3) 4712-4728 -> 0.4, 20.4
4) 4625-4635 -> 0.1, 20.9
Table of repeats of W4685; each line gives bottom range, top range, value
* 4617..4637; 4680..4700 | 1.02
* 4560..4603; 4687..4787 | 1.05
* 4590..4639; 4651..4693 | 1.02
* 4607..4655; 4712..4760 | 1.04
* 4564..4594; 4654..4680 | 1.08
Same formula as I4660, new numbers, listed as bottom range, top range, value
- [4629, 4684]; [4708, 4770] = 1.02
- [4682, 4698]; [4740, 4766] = 1.03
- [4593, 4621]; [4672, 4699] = 1.00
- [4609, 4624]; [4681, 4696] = 0.99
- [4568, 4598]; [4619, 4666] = 1.02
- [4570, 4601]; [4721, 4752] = 1.07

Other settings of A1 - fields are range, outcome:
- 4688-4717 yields 20.8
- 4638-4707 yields 21.1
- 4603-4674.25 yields 21.1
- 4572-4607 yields 21.2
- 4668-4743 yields 20.9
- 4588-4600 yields 21.2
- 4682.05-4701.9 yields 20.8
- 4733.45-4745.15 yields 21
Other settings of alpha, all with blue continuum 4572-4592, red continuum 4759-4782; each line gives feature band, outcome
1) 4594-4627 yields -0.05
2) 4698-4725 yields 0.01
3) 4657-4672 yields -0.02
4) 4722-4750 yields -0.02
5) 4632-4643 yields -0.01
